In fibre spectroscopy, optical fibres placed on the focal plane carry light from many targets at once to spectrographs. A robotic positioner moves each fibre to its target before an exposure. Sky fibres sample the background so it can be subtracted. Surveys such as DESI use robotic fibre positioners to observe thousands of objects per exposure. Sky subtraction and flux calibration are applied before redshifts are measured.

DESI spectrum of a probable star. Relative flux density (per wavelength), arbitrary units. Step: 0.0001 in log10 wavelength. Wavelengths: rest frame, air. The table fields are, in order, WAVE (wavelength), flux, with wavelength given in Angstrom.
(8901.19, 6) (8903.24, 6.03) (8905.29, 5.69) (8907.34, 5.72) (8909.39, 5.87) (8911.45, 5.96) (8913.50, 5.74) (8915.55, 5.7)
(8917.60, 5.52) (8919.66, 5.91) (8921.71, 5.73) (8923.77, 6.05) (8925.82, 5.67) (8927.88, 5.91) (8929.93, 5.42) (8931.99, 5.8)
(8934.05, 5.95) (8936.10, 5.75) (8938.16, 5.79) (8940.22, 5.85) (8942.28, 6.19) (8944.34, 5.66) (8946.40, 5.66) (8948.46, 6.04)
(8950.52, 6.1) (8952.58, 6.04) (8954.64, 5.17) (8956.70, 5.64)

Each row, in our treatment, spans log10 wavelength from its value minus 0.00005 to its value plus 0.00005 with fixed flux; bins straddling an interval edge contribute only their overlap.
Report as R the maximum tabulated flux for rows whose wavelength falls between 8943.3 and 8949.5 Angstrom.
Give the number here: 6.04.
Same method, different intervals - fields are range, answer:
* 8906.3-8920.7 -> 5.96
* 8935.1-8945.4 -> 6.19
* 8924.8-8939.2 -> 5.95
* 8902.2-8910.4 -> 6.03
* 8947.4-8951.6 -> 6.1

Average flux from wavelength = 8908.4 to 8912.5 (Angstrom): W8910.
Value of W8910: 5.91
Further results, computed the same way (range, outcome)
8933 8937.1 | 5.86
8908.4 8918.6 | 5.76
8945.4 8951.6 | 5.94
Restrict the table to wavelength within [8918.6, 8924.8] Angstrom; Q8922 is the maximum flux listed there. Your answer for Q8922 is 6.05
